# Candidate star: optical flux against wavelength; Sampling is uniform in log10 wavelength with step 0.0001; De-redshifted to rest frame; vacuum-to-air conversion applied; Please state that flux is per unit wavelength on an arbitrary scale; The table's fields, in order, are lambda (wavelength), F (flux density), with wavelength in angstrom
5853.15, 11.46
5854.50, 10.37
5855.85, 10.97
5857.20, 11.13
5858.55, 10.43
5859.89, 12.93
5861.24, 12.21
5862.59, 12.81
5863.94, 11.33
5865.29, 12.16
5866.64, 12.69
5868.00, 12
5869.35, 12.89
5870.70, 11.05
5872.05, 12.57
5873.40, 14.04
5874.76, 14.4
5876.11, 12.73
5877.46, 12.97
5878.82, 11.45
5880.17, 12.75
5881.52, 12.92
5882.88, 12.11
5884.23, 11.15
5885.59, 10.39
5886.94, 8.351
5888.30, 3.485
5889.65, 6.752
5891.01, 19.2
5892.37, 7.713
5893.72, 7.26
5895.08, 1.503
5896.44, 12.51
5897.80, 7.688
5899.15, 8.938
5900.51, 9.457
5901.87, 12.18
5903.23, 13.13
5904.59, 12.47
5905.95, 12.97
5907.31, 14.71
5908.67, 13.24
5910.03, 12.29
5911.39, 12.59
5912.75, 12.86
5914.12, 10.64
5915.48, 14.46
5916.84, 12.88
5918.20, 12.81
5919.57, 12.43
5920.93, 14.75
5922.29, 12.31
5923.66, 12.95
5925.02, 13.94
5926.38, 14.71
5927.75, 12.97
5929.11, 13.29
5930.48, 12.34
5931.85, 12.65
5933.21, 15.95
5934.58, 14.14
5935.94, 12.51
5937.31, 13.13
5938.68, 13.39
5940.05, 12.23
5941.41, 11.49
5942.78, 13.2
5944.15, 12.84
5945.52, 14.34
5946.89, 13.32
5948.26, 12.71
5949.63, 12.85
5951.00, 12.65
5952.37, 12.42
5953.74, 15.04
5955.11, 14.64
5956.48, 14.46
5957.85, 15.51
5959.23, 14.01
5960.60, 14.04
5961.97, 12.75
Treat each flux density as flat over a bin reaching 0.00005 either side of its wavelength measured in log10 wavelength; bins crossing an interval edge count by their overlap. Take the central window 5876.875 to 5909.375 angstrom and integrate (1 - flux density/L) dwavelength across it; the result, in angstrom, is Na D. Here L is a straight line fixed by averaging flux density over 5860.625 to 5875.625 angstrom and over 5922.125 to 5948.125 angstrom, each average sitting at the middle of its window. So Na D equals 5.5 angstrom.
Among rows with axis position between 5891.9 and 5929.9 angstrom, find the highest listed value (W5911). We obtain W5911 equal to 14.75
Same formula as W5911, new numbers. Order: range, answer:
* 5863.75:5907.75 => 19.2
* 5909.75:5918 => 14.46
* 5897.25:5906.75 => 13.13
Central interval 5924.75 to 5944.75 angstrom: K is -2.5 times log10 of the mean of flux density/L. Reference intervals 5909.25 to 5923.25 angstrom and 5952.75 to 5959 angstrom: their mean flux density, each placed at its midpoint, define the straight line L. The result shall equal 0.04 mag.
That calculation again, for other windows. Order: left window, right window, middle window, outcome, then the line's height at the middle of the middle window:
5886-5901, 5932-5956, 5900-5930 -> -0.23 mag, 10.5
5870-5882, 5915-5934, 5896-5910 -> 0.12 mag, 13.1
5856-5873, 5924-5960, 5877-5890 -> 0.20 mag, 12.4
